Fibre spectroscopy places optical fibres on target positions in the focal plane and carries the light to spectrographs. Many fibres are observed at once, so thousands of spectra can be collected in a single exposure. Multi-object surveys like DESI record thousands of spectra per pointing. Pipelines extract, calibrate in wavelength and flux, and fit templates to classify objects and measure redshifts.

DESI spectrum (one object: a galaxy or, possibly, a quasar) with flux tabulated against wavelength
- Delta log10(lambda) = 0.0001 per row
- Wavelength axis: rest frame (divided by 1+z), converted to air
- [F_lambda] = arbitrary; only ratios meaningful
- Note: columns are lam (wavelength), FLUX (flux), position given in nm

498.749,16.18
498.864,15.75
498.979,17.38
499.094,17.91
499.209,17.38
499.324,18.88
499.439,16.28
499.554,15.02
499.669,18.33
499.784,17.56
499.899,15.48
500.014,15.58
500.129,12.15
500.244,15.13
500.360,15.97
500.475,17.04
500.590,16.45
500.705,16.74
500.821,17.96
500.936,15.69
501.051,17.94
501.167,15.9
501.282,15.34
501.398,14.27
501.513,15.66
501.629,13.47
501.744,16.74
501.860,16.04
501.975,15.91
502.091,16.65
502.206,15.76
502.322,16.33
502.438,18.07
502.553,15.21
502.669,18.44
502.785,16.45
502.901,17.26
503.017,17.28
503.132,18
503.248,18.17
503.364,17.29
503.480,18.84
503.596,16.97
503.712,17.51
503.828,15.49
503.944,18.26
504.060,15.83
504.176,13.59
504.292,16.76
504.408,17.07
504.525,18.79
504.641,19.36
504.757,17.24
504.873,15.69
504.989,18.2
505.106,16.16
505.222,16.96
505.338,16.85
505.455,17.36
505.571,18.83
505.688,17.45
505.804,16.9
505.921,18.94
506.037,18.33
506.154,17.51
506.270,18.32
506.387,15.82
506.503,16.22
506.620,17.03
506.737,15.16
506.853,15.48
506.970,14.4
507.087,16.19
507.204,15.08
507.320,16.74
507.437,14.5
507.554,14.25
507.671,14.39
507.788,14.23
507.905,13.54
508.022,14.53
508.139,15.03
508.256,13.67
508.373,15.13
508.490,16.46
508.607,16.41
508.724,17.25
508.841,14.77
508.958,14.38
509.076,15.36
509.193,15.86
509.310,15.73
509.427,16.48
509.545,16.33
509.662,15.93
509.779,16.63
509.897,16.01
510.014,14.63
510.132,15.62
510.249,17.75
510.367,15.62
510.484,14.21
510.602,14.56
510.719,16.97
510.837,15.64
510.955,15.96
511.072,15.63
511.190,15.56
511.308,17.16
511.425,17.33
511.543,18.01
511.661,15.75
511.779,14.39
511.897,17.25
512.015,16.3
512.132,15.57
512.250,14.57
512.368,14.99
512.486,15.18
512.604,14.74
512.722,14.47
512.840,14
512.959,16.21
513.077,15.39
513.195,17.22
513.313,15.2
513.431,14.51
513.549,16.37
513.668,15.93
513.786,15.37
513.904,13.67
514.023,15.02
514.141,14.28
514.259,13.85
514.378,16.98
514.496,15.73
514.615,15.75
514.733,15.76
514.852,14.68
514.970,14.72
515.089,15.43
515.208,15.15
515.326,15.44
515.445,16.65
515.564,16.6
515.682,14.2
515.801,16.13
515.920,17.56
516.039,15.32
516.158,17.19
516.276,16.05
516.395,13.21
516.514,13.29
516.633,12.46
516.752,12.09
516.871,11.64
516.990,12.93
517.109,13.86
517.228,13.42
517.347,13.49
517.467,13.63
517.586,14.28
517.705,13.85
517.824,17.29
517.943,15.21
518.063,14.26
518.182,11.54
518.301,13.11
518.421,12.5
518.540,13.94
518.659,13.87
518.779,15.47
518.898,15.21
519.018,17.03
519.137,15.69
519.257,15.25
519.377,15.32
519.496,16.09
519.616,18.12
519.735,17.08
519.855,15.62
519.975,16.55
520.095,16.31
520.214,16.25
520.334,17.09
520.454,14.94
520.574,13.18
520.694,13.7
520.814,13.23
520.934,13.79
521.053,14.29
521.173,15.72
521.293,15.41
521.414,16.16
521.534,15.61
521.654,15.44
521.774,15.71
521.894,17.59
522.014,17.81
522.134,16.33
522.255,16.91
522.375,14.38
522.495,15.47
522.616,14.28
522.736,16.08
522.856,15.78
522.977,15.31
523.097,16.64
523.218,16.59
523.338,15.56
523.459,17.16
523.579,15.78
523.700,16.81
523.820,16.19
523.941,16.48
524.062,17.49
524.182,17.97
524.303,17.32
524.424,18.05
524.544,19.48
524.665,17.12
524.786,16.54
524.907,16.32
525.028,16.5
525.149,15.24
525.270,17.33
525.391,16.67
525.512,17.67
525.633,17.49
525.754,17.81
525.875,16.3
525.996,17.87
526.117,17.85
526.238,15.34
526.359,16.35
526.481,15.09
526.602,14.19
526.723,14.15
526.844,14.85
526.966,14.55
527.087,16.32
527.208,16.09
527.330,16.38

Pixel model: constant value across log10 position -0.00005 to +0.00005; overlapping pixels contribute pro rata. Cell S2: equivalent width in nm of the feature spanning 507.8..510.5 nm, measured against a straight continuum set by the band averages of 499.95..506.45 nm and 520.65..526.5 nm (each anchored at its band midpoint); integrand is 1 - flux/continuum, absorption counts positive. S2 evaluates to 0.18 nm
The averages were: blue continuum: 16.8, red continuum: 16.3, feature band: 15.5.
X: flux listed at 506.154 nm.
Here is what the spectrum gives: 17.51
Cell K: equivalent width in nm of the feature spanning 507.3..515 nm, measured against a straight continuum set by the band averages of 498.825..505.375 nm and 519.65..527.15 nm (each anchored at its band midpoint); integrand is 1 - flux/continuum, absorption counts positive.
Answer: 0.440 nm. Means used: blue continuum 16.6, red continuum 16.1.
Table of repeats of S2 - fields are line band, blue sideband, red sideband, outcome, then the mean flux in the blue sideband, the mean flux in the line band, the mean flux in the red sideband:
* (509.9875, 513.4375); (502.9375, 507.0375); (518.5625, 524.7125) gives 0.20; 17.1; 15.7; 16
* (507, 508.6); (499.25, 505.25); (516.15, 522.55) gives 0.11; 16.6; 14.9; 14.9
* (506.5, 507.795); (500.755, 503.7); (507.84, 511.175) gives 0.05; 16.6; 15.3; 15.6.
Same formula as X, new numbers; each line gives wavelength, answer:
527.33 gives 16.38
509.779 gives 16.63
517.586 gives 14.28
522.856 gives 15.78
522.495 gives 15.47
